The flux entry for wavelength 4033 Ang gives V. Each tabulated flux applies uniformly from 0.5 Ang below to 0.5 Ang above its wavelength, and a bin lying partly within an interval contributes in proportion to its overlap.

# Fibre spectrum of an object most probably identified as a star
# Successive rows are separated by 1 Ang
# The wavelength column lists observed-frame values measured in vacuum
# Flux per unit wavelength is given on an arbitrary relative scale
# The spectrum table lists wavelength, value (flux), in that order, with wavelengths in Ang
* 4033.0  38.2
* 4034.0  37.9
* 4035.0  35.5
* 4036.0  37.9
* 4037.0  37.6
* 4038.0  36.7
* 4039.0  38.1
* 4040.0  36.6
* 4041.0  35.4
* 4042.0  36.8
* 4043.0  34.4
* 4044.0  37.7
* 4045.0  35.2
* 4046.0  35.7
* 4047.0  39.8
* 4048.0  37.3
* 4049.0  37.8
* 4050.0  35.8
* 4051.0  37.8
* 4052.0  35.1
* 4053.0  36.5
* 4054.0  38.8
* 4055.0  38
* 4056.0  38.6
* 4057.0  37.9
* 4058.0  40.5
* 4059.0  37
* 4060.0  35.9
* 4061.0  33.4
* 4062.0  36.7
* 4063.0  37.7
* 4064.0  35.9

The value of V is 38.2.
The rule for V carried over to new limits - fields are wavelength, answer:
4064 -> 35.9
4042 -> 36.8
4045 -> 35.2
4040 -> 36.6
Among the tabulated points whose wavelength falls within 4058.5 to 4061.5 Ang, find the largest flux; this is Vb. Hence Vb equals 37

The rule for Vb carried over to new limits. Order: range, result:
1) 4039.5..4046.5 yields 37.7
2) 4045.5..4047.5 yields 39.8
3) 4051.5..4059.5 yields 40.5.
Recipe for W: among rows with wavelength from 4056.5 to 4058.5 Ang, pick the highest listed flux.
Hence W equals 40.5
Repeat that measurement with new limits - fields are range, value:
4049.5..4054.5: 38.8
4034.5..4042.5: 38.1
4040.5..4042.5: 36.8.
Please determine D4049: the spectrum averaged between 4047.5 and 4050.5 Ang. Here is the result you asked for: 37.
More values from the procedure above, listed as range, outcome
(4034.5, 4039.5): 37.2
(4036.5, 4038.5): 37.2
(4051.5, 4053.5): 35.8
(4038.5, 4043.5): 36.3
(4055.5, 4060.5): 38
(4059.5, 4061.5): 34.6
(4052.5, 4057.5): 38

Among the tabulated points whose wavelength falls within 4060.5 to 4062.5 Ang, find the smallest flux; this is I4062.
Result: 33.4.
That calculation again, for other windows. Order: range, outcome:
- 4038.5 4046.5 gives 34.4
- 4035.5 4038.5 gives 36.7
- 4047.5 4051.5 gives 35.8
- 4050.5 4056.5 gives 35.1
